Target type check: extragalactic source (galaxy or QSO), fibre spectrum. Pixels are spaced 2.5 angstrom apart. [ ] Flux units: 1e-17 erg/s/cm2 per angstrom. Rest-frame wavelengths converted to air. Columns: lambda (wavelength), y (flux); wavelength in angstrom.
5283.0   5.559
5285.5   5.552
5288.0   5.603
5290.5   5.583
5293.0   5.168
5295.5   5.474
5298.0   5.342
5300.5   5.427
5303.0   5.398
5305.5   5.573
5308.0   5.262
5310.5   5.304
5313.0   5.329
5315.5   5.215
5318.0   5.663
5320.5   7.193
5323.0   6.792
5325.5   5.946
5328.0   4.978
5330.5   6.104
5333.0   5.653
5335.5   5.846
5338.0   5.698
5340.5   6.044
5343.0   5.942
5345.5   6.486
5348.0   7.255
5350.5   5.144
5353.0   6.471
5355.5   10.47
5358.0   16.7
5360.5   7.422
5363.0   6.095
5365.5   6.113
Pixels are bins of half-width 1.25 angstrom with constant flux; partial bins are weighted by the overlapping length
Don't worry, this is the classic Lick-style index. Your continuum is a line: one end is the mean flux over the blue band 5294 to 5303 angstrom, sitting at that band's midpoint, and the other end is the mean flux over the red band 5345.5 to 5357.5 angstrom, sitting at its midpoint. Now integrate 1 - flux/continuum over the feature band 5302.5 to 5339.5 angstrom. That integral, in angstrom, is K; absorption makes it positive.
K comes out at 3.88 angstrom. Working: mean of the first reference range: 5.41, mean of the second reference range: 7.83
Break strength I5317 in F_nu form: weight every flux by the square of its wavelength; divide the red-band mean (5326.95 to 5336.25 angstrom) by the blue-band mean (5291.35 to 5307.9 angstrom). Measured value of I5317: 1.06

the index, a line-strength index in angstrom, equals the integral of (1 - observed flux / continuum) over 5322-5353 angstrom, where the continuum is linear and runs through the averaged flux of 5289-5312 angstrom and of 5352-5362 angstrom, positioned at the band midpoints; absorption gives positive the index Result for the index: 9.16 angstrom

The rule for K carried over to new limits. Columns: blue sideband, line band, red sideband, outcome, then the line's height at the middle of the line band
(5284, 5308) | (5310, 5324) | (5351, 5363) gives 1.9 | 6.85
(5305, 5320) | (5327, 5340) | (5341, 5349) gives 0.9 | 6.13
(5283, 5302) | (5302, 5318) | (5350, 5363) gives 2.7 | 6.47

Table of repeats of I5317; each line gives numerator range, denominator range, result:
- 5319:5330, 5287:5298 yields 1.15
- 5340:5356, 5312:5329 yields 1.15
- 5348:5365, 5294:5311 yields 1.61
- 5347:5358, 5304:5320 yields 1.56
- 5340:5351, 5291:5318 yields 1.18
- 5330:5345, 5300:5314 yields 1.11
